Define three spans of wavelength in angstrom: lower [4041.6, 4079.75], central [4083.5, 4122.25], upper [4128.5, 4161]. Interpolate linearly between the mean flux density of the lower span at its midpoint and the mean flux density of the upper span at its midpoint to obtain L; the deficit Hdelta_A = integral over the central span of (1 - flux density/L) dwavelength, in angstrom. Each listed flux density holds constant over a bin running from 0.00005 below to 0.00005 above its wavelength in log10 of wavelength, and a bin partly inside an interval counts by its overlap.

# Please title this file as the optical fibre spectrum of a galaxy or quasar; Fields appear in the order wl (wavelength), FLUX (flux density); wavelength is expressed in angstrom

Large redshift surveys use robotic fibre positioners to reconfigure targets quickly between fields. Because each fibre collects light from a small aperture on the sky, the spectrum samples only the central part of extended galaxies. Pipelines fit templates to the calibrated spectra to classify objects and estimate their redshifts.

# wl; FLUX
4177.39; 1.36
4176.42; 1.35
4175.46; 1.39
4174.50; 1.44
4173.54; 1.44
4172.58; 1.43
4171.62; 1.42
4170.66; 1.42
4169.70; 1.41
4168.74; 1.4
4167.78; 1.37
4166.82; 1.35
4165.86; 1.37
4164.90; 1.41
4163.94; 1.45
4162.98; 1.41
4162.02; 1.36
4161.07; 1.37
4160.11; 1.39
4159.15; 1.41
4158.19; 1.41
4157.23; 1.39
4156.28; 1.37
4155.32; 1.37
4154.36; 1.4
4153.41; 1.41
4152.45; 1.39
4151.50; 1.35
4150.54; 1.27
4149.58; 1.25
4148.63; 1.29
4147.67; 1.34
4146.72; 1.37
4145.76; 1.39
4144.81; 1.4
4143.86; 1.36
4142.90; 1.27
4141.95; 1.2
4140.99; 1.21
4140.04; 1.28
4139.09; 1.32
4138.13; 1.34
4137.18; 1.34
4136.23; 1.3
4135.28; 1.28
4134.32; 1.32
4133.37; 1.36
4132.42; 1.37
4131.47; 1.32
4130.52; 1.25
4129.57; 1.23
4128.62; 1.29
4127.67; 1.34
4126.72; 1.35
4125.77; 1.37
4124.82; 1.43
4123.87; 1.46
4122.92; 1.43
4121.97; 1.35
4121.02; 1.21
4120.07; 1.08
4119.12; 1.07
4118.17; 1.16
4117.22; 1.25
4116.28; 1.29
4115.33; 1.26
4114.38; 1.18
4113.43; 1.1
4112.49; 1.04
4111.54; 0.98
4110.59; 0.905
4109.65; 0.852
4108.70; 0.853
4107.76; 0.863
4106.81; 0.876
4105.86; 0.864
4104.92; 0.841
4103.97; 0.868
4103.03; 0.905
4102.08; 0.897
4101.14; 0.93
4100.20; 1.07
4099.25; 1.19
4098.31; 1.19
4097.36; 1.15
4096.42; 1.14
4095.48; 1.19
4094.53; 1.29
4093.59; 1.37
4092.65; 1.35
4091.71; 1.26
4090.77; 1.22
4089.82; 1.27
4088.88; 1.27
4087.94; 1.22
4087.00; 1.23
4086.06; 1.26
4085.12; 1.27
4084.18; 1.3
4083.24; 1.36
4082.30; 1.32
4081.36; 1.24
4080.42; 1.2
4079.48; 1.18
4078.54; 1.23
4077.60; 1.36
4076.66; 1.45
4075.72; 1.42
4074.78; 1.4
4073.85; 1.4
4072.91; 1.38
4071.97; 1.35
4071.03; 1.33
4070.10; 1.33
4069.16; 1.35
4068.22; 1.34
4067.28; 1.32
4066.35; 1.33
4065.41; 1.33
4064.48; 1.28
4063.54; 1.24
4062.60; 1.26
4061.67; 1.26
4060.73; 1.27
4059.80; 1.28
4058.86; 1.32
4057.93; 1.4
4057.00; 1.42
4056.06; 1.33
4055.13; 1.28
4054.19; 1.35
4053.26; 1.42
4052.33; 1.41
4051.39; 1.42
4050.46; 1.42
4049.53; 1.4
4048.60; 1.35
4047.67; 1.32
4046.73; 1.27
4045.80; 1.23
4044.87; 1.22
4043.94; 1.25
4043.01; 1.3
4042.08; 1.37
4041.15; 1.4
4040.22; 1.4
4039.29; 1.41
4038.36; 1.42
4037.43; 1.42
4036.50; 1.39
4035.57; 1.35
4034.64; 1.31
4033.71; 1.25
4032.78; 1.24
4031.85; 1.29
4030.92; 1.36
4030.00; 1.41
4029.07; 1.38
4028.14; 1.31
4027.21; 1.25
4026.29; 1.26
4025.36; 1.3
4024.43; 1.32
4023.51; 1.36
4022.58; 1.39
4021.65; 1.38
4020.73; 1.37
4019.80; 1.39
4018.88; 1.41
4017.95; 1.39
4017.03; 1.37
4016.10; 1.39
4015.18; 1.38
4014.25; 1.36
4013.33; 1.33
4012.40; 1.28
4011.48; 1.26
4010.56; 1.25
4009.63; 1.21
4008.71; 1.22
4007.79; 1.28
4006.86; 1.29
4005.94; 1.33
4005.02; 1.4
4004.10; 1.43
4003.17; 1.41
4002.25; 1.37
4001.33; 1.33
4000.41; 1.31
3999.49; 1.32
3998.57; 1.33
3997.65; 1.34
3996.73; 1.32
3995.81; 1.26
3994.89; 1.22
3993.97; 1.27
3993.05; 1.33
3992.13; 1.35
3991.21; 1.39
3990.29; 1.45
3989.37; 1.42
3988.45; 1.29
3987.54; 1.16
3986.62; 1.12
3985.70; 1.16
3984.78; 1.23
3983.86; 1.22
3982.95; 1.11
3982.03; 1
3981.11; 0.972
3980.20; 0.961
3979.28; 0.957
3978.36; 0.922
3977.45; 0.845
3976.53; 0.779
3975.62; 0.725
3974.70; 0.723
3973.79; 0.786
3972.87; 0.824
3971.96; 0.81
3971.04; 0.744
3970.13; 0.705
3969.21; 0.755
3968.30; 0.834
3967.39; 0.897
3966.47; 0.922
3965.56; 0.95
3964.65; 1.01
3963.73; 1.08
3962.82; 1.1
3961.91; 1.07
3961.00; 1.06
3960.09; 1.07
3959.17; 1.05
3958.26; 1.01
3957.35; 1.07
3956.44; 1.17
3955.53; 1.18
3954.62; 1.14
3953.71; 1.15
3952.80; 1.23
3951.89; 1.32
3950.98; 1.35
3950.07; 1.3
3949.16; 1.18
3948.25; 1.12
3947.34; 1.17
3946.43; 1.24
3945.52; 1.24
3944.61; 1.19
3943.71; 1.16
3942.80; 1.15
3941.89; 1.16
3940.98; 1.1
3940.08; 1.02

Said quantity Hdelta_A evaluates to 6.2 angstrom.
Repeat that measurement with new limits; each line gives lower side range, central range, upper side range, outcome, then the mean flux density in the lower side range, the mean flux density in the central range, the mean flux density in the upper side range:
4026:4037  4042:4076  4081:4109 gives -2.6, 1.32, 1.33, 1.14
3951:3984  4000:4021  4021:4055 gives -2.4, 0.979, 1.34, 1.34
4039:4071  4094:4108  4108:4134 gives 2.6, 1.33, 1.02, 1.21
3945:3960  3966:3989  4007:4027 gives 5.5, 1.18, 0.94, 1.33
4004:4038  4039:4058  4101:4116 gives -2.1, 1.33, 1.35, 0.956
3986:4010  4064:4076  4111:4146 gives -0.5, 1.31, 1.35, 1.27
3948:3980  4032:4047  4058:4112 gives -2.7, 0.994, 1.33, 1.2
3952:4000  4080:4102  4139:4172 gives 0.6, 1.08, 1.22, 1.36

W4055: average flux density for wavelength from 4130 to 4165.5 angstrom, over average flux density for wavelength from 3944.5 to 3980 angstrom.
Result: 1.32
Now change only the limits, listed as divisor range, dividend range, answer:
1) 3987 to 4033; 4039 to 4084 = 1.00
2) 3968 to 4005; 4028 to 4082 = 1.19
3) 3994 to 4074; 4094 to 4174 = 0.94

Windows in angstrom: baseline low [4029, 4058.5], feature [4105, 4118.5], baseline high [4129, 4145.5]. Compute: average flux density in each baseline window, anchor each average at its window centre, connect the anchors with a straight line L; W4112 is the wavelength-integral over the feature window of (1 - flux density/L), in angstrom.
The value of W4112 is 3.0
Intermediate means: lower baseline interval 1.35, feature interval 1.03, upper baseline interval 1.3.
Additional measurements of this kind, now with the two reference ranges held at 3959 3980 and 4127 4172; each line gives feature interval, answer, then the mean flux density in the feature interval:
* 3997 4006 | -3.5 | 1.36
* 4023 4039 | -4.3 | 1.33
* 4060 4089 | -3.7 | 1.31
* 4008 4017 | -2.7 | 1.3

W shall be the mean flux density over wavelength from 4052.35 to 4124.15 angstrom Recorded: 1.22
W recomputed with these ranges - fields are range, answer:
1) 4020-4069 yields 1.33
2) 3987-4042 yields 1.34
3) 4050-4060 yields 1.37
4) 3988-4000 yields 1.33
